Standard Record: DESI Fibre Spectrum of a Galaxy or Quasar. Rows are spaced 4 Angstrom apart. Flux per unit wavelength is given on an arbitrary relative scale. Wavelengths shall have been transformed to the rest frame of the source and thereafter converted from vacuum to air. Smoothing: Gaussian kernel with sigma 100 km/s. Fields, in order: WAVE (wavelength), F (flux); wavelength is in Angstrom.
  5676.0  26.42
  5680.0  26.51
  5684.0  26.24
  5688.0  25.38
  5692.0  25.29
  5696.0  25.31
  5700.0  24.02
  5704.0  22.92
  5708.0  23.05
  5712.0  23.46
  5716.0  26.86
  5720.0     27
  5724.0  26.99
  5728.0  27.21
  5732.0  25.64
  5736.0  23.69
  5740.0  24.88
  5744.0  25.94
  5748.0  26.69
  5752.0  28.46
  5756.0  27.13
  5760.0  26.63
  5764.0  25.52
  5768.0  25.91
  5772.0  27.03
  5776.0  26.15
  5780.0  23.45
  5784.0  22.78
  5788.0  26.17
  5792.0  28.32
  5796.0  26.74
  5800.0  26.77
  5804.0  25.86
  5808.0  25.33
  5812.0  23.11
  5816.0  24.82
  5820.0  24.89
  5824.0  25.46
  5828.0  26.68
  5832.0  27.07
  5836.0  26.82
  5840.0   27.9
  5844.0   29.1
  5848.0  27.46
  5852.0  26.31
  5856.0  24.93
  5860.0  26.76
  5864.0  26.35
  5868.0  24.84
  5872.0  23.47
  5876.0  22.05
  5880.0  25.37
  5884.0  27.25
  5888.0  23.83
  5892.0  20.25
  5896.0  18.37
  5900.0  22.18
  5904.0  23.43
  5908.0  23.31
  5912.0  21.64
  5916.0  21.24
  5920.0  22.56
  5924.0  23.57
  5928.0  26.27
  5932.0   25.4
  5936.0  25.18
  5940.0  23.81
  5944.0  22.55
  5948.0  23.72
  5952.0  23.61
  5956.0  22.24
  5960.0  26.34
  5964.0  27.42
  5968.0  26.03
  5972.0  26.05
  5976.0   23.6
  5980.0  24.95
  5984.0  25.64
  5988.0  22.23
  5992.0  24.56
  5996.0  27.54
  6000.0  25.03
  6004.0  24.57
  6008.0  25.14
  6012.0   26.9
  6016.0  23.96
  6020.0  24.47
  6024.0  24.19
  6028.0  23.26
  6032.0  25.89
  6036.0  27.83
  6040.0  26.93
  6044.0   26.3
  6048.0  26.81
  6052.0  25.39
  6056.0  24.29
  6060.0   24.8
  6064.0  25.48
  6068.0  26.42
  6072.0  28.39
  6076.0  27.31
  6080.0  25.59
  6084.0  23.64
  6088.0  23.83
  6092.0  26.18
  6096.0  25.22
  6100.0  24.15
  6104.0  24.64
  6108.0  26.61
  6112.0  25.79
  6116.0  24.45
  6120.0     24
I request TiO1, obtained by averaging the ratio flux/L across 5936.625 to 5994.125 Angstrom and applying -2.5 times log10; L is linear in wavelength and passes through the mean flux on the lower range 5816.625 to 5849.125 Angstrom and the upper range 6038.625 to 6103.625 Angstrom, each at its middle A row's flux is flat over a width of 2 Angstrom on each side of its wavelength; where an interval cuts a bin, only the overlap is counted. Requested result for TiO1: 0.07 mag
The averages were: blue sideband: 26.8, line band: 24.5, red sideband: 25.6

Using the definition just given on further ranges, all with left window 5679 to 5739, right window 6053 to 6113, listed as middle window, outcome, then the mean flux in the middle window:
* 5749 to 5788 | -0.026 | 25.9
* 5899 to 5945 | 0.085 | 23.5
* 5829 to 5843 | -0.083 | 27.4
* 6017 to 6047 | -0.004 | 25.5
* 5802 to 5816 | 0.024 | 24.8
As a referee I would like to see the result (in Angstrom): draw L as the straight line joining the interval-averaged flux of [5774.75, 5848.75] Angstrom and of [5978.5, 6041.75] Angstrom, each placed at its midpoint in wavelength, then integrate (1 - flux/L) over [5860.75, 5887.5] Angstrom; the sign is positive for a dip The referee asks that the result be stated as 0.88 Angstrom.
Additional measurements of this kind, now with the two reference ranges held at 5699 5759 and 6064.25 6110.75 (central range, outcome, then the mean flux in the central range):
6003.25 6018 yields 0.3 Angstrom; 25.2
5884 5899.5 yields 2.3 Angstrom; 21.8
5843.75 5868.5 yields -0.8 Angstrom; 26.5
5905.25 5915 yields 1.2 Angstrom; 22.4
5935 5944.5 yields 0.6 Angstrom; 23.9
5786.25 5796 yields -0.6 Angstrom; 27.2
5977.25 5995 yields 0.8 Angstrom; 24.5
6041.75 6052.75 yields -0.3 Angstrom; 26.3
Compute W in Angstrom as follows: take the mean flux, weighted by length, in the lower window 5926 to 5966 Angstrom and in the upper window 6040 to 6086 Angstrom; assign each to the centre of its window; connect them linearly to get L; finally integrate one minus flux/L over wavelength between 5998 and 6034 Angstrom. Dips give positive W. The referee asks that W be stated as 0.8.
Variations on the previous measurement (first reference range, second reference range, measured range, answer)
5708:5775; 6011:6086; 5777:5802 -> 0.3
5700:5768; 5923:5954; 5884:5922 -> 3.7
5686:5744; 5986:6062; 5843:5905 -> 1.9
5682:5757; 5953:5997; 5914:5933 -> 1.1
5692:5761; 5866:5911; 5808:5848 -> -3.7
